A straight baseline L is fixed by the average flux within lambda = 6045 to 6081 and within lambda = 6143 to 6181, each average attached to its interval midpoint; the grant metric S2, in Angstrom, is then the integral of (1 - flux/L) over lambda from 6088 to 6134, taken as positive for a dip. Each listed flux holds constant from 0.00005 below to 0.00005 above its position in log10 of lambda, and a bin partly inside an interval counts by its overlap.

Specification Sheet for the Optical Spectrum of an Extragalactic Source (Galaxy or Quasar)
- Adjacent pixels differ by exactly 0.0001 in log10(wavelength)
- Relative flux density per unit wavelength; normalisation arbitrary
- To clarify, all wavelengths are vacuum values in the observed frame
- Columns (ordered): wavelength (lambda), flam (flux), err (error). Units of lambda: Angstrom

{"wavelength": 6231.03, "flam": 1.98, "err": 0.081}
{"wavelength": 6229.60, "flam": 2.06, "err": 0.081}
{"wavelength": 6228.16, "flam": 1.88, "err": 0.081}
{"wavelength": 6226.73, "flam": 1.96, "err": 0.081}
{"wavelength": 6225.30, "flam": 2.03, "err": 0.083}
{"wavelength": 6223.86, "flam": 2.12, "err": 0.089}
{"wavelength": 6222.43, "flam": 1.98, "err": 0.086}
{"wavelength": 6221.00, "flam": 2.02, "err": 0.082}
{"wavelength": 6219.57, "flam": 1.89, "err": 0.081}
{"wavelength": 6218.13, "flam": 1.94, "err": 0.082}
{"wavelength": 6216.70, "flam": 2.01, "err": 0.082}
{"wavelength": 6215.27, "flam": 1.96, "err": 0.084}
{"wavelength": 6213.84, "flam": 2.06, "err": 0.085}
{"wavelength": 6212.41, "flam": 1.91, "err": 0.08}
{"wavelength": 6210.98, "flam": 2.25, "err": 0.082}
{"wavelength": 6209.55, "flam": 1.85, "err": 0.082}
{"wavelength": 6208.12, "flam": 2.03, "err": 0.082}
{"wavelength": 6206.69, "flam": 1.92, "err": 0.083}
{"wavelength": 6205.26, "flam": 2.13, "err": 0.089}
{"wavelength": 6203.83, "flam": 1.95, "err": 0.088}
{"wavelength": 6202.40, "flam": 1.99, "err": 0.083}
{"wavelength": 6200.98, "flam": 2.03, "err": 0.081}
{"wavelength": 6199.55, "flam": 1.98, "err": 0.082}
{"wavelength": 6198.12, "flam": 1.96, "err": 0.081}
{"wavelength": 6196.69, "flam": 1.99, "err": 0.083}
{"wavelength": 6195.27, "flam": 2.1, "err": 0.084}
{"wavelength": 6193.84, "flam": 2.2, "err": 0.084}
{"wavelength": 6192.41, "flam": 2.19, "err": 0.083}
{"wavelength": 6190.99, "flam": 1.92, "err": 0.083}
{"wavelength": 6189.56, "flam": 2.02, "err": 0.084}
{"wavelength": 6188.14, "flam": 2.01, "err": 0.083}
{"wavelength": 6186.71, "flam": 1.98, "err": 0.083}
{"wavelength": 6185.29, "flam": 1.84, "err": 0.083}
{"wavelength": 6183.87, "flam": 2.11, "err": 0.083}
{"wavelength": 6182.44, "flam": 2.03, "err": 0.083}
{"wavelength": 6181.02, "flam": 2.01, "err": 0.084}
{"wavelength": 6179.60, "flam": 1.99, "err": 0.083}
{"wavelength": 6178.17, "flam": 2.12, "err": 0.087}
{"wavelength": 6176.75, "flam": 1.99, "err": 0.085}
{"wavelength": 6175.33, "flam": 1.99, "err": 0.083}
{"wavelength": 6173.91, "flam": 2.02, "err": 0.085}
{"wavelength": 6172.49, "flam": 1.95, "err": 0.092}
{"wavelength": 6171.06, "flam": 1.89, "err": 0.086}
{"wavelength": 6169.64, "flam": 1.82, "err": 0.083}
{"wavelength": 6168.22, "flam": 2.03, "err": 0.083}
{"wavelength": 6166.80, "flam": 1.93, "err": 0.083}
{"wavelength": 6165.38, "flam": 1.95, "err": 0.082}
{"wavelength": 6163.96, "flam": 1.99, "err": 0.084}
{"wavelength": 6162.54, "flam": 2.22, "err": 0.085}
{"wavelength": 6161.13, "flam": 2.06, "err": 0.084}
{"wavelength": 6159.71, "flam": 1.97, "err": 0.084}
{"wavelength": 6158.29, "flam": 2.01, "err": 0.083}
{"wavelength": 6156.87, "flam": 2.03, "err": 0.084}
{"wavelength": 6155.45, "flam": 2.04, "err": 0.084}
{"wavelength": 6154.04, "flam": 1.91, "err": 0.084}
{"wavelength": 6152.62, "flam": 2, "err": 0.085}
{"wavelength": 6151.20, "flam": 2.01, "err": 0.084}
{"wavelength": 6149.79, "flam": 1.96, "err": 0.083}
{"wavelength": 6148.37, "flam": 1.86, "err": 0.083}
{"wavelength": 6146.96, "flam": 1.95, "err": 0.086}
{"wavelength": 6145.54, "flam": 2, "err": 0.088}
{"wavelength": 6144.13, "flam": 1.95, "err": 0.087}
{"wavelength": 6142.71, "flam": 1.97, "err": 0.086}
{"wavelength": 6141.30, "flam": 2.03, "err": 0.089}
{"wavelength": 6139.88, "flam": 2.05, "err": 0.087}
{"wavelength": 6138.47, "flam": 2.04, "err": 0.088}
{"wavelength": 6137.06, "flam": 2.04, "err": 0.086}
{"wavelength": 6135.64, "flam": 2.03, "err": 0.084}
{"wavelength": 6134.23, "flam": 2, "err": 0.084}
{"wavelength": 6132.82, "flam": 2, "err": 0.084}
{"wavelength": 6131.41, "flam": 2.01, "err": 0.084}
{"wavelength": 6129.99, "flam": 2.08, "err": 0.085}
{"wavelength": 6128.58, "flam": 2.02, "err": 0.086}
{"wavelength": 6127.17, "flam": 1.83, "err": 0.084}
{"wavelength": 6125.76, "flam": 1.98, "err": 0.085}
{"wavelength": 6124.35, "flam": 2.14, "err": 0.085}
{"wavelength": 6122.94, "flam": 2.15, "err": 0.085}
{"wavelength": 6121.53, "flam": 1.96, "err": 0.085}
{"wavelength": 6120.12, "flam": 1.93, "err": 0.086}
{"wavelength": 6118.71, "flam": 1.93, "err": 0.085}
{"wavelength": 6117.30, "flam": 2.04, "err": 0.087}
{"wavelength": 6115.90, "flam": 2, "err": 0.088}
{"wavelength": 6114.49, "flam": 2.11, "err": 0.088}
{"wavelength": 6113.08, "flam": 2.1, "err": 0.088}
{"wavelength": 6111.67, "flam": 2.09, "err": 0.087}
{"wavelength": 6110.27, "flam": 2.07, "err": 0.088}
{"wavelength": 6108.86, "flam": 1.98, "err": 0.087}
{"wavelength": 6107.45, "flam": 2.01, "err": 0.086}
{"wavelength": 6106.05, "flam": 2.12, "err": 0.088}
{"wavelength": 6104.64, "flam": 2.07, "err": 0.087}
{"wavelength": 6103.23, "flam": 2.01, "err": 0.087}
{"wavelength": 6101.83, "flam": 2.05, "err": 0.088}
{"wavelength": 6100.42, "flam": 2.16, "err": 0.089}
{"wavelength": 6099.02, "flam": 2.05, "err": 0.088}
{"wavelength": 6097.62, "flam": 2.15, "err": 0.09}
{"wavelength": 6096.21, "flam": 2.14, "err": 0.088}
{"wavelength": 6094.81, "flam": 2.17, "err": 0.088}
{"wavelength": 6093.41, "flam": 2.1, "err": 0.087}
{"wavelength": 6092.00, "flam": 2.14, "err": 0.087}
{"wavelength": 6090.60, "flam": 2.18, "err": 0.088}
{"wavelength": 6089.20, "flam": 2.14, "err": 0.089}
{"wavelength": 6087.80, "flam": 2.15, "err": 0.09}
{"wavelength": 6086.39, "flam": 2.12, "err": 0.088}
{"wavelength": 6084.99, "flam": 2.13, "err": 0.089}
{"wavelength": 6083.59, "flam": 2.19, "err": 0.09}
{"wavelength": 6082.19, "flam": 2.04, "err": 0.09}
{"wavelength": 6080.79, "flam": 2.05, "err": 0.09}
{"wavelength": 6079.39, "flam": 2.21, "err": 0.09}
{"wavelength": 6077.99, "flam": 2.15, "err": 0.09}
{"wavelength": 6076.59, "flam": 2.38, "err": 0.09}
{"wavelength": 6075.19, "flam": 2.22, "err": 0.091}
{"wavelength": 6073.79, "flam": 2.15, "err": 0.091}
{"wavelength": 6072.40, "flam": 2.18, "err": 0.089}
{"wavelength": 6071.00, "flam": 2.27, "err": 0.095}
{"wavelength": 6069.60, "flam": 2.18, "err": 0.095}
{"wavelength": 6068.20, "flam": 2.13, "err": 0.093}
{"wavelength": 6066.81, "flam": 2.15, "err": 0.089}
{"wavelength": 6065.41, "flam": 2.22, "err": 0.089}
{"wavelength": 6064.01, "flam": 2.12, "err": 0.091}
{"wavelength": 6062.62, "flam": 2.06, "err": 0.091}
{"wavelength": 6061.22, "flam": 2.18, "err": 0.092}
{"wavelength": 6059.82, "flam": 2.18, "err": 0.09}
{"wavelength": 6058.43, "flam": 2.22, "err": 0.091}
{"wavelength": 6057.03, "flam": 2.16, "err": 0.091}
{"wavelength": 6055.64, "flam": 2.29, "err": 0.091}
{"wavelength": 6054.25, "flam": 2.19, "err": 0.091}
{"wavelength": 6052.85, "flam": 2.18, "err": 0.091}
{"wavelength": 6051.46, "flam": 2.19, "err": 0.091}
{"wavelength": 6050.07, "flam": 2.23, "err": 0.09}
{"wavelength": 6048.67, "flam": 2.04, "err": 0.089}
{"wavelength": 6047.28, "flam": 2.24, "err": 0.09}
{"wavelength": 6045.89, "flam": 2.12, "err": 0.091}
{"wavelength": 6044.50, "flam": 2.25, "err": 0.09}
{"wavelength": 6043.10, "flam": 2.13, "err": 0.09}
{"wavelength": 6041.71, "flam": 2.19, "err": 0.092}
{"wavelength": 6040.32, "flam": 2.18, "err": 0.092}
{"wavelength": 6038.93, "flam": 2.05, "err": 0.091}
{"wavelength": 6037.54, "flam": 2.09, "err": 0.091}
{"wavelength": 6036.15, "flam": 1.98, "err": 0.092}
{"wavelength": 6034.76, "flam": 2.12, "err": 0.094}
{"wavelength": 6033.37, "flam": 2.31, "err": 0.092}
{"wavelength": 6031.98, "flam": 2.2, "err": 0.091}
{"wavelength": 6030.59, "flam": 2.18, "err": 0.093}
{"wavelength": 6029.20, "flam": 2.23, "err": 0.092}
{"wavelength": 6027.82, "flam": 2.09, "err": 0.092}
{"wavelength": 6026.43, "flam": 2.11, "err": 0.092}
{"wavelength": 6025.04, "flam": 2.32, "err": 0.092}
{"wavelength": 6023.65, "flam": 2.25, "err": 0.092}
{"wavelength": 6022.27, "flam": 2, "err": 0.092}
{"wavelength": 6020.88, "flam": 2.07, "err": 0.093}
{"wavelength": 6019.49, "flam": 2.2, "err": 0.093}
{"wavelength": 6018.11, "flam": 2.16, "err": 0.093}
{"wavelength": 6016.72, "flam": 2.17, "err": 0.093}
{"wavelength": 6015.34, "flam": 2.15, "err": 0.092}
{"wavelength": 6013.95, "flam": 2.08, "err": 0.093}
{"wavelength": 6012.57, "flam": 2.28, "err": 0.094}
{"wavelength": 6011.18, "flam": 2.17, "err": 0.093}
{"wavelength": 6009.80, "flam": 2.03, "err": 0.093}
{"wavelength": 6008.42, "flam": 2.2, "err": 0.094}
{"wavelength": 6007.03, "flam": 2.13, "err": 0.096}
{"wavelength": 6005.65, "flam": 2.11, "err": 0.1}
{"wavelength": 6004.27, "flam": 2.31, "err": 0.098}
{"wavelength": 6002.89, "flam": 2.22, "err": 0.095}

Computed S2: 0.6 Angstrom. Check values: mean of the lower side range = 2.18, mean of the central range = 2.06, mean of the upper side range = 1.99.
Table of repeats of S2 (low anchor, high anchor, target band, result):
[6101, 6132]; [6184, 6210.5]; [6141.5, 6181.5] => 0.6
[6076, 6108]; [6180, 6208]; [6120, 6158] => 1.4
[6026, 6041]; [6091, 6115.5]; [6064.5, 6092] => -0.8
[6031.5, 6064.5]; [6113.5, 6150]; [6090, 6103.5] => -0.3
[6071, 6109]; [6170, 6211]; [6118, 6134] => 0.7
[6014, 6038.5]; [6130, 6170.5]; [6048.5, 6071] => -0.7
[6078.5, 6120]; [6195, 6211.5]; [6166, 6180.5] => 0.4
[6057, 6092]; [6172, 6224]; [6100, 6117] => 0.5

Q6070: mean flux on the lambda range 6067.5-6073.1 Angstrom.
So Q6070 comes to 2.19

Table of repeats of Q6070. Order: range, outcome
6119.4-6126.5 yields 2.03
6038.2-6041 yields 2.12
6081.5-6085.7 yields 2.12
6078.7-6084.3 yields 2.12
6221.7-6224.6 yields 2.05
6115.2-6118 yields 2.03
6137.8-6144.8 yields 2.01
